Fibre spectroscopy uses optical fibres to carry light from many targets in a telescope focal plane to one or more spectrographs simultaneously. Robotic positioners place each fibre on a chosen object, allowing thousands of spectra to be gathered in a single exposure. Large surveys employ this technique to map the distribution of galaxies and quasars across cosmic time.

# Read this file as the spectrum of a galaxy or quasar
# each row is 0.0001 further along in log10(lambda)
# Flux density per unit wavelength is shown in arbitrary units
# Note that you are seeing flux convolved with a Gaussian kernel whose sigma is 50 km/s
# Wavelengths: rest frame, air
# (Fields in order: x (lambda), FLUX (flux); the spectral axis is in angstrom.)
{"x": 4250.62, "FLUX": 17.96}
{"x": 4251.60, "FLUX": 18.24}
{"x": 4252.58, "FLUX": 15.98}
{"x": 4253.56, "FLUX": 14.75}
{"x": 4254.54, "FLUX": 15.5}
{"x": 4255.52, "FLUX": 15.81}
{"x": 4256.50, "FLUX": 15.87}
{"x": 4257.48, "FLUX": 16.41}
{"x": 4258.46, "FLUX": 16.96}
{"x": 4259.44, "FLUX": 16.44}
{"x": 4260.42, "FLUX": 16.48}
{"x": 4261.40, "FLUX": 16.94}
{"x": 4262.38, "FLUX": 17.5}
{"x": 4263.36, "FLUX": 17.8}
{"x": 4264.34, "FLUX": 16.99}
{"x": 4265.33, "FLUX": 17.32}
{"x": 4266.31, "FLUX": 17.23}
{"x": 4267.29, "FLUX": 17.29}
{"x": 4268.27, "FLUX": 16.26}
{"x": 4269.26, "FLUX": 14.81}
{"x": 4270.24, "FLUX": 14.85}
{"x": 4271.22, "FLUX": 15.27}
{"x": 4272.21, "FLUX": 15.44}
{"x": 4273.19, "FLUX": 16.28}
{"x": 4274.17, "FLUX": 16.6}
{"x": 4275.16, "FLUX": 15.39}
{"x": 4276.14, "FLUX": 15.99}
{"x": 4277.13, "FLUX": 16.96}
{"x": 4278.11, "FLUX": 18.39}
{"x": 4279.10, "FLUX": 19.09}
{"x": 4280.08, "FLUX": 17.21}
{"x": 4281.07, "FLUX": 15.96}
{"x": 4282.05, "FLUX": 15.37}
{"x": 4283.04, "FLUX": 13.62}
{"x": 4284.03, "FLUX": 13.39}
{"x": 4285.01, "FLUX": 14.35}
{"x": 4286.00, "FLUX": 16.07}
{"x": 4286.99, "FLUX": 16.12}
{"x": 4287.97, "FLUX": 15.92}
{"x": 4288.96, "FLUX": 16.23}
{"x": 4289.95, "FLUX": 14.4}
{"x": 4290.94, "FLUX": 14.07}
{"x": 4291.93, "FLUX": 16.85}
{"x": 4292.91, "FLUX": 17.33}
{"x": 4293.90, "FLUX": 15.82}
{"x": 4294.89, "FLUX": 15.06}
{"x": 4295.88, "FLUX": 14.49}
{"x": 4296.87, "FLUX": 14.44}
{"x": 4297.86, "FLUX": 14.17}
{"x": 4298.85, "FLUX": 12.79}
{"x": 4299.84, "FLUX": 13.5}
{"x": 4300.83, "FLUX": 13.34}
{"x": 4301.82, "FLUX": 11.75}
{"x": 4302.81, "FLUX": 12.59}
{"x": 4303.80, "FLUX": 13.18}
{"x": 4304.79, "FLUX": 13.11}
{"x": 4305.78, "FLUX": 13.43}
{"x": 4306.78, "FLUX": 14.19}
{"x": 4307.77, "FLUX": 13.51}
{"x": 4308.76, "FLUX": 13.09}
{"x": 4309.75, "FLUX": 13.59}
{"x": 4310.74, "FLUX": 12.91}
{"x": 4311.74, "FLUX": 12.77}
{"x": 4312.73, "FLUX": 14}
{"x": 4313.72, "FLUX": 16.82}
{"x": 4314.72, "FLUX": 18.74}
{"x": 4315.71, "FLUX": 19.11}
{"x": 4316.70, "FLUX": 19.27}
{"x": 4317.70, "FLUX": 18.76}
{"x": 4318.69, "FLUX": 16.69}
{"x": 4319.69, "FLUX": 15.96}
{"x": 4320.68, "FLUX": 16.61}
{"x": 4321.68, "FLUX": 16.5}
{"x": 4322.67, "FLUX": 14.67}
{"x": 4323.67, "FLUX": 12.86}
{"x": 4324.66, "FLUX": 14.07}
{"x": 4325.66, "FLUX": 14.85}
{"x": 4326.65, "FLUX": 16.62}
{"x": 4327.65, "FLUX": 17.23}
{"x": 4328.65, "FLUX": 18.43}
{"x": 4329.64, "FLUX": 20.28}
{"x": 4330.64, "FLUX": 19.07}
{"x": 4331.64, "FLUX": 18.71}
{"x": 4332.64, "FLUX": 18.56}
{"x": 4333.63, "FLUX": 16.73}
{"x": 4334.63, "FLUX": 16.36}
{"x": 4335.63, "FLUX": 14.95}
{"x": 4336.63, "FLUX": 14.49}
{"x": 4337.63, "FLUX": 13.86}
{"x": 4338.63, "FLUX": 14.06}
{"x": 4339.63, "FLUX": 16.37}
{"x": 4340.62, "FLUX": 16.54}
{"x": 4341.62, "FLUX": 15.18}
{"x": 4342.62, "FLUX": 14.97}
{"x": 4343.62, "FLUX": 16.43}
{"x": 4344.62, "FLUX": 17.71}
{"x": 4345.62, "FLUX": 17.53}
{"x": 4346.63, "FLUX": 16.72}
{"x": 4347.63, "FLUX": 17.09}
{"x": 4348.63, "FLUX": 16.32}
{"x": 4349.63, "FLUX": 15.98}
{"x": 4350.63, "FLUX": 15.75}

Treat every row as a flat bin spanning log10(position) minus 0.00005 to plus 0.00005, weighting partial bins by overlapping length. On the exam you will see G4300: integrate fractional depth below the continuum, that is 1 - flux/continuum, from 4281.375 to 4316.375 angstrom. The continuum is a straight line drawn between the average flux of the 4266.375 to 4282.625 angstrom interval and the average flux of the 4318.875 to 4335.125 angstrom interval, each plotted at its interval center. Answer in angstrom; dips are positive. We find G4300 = 4.05 angstrom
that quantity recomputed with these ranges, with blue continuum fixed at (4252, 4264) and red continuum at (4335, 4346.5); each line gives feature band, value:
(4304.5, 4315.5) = 1.1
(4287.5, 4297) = 0.4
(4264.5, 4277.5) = 0.1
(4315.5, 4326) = -0.3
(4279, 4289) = 0.4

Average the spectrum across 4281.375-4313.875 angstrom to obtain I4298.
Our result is 14.3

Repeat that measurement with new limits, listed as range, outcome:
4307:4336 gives 16.3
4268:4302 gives 15.4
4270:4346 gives 15.6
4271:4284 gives 16.2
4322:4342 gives 16.2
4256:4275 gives 16.4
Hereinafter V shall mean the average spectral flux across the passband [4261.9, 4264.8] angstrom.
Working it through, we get 17.5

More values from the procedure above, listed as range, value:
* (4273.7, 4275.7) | 16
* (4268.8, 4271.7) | 15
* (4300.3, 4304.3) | 12.7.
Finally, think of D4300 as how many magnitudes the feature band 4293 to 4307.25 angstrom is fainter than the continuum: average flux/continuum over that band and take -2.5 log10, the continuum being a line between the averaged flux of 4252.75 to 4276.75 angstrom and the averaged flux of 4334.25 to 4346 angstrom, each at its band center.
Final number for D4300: 0.16 mag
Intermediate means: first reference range 16.3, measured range 13.8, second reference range 15.7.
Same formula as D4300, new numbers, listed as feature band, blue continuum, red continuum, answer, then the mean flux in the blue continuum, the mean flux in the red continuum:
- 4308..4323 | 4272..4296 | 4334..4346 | -0.011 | 15.9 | 15.7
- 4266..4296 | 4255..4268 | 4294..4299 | -0.029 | 16.8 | 14.4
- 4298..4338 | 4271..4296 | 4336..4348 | 0.030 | 15.9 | 15.9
